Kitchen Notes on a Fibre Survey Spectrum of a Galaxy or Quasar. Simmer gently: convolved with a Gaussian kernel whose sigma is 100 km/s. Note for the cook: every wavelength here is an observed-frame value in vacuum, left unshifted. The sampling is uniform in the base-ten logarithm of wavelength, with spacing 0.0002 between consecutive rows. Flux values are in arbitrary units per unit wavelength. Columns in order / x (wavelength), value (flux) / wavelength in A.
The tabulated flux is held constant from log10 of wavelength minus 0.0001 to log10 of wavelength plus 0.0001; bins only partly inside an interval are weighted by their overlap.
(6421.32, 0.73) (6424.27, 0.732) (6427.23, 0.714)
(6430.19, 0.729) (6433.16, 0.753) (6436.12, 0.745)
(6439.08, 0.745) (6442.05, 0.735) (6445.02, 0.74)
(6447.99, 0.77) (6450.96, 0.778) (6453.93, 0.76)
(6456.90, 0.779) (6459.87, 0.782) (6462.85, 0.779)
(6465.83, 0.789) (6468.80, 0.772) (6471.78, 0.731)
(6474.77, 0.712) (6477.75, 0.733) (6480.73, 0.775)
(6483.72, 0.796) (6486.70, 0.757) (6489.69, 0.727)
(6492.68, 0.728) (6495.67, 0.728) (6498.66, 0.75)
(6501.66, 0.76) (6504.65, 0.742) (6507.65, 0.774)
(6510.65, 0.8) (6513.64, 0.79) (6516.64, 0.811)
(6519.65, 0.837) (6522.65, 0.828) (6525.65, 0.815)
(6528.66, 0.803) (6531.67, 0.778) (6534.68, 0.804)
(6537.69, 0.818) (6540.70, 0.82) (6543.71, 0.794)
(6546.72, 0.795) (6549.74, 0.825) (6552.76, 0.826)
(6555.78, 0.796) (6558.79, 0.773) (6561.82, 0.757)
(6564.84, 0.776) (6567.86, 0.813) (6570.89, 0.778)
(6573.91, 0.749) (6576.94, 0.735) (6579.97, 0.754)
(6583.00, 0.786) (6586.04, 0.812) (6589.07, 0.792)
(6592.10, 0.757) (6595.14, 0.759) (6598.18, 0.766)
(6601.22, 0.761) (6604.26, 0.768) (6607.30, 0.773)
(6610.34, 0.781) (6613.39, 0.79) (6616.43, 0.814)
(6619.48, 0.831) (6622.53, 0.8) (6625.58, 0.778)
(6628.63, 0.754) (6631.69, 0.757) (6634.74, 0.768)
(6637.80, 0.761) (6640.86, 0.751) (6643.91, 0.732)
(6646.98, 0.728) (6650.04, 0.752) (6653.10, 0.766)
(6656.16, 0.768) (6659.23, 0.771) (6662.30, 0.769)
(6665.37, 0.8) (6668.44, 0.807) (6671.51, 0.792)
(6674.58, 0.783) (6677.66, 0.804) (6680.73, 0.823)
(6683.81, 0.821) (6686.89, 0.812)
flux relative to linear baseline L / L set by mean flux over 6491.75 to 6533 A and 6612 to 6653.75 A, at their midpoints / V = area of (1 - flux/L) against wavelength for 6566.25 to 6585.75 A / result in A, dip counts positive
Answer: 0.1 A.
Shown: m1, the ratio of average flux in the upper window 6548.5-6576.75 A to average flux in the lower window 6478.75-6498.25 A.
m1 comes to 1.0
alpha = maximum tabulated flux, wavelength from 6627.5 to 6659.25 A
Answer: 0.771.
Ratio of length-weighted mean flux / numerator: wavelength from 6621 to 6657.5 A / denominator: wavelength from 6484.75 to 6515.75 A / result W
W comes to 1.0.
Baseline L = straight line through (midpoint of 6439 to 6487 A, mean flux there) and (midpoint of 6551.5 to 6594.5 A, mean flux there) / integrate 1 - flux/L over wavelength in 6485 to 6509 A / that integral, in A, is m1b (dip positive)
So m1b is 0.6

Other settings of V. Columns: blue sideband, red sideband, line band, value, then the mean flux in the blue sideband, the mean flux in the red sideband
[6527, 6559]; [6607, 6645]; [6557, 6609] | 1.3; 0.804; 0.777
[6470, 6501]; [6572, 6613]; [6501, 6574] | -3.8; 0.744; 0.769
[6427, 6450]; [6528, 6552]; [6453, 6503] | 0.7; 0.743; 0.805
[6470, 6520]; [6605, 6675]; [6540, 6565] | -1.0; 0.76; 0.775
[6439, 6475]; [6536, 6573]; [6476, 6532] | 0.3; 0.761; 0.797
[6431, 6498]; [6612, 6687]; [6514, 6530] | -1.1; 0.755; 0.781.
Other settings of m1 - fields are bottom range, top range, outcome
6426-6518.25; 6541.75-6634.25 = 1.03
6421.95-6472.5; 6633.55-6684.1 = 1.03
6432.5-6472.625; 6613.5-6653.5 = 1.01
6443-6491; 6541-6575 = 1.04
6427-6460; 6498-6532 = 1.05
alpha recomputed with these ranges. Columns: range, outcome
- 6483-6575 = 0.837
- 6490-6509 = 0.774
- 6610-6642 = 0.831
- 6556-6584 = 0.813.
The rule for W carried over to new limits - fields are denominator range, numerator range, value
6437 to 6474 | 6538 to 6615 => 1.03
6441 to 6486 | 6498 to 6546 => 1.04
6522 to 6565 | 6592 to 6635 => 0.97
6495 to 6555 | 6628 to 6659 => 0.95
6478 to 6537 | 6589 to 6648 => 0.99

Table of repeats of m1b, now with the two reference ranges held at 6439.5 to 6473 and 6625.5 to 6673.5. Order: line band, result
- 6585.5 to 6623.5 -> -0.9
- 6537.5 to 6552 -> -0.9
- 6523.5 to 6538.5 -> -0.8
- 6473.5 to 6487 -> 0.2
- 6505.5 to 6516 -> -0.3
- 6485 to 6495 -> 0.4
